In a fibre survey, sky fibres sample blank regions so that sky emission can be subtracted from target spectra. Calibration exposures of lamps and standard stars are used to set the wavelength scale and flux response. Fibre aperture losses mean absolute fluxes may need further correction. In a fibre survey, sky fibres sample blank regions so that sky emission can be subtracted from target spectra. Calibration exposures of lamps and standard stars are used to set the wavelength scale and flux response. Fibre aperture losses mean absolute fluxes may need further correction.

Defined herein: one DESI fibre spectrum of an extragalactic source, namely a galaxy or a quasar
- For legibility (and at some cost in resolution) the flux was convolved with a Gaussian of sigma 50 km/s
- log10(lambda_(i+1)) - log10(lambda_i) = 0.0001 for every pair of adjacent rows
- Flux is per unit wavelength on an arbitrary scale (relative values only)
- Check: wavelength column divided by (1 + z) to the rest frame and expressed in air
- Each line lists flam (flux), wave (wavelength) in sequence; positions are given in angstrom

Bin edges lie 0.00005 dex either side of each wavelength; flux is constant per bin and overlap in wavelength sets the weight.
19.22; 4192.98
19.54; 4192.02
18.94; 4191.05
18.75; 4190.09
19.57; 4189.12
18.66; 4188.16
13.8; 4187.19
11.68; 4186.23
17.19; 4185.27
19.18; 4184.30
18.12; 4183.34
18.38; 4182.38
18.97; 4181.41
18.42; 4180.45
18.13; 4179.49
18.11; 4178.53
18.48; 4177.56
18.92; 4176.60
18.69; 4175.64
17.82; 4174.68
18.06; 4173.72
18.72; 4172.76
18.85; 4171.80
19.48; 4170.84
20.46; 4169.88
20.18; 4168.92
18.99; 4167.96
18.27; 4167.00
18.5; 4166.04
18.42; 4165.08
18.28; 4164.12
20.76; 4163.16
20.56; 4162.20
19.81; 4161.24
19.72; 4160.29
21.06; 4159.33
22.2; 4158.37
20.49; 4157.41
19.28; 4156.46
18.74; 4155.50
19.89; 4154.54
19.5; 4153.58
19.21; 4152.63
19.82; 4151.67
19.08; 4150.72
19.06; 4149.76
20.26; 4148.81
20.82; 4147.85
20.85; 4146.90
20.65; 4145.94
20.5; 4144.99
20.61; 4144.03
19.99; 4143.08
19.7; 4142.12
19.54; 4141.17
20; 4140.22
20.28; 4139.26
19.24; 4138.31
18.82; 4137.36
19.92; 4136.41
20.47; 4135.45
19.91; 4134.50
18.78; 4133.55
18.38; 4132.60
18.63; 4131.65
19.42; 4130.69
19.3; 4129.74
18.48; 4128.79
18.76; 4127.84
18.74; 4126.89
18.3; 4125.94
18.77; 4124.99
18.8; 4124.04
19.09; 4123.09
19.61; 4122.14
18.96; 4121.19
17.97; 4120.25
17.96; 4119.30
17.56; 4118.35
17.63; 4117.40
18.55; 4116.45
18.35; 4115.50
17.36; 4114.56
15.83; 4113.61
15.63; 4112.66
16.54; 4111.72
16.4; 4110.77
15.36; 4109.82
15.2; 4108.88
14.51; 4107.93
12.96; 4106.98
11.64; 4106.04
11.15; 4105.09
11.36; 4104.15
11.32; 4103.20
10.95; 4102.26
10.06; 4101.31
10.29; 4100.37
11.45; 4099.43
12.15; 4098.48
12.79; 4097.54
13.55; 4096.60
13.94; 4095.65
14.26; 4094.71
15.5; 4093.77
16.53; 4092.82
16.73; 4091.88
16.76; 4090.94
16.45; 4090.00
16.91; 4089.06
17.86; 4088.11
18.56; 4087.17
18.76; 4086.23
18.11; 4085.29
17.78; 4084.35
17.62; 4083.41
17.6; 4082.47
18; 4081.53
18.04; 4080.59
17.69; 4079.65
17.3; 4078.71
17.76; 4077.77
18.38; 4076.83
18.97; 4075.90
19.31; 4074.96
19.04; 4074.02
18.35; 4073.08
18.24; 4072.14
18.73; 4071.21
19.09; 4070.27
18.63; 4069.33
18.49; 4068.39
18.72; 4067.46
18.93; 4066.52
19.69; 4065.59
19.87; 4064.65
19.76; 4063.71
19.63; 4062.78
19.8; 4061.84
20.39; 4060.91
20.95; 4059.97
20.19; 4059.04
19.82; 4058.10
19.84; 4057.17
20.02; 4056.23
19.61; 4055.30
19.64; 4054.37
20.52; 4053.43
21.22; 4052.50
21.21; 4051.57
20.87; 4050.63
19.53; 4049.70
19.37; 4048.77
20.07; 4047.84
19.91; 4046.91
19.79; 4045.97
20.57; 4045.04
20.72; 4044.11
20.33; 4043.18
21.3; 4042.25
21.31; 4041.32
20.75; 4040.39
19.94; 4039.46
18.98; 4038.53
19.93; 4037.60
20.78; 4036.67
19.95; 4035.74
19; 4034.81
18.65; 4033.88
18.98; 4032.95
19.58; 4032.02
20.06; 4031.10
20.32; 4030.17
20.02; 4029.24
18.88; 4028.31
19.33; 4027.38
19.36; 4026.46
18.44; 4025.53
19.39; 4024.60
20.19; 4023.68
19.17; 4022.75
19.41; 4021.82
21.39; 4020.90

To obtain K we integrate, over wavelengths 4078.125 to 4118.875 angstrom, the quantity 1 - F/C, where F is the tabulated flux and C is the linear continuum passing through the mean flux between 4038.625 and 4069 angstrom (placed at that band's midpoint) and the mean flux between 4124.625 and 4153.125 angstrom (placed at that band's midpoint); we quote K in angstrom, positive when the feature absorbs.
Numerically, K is 9.0 angstrom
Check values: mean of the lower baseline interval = 20.1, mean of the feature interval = 15.4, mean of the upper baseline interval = 19.5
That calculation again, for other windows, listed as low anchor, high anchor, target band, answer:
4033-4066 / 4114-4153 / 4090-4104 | 4.5 angstrom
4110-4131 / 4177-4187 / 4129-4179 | -4.9 angstrom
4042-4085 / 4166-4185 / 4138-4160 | -1.4 angstrom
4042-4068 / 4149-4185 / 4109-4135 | 2.0 angstrom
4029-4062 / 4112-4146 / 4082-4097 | 2.1 angstrom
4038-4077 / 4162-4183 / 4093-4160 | 6.0 angstrom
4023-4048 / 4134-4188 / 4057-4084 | 1.1 angstrom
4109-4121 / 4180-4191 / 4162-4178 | -1.4 angstrom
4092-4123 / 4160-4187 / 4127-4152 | -4.5 angstrom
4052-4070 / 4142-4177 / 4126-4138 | 0.3 angstrom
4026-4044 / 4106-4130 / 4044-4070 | -0.9 angstrom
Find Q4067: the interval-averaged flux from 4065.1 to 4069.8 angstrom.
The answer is 18.9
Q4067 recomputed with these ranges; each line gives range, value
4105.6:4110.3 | 14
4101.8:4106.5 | 11.3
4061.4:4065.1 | 19.7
